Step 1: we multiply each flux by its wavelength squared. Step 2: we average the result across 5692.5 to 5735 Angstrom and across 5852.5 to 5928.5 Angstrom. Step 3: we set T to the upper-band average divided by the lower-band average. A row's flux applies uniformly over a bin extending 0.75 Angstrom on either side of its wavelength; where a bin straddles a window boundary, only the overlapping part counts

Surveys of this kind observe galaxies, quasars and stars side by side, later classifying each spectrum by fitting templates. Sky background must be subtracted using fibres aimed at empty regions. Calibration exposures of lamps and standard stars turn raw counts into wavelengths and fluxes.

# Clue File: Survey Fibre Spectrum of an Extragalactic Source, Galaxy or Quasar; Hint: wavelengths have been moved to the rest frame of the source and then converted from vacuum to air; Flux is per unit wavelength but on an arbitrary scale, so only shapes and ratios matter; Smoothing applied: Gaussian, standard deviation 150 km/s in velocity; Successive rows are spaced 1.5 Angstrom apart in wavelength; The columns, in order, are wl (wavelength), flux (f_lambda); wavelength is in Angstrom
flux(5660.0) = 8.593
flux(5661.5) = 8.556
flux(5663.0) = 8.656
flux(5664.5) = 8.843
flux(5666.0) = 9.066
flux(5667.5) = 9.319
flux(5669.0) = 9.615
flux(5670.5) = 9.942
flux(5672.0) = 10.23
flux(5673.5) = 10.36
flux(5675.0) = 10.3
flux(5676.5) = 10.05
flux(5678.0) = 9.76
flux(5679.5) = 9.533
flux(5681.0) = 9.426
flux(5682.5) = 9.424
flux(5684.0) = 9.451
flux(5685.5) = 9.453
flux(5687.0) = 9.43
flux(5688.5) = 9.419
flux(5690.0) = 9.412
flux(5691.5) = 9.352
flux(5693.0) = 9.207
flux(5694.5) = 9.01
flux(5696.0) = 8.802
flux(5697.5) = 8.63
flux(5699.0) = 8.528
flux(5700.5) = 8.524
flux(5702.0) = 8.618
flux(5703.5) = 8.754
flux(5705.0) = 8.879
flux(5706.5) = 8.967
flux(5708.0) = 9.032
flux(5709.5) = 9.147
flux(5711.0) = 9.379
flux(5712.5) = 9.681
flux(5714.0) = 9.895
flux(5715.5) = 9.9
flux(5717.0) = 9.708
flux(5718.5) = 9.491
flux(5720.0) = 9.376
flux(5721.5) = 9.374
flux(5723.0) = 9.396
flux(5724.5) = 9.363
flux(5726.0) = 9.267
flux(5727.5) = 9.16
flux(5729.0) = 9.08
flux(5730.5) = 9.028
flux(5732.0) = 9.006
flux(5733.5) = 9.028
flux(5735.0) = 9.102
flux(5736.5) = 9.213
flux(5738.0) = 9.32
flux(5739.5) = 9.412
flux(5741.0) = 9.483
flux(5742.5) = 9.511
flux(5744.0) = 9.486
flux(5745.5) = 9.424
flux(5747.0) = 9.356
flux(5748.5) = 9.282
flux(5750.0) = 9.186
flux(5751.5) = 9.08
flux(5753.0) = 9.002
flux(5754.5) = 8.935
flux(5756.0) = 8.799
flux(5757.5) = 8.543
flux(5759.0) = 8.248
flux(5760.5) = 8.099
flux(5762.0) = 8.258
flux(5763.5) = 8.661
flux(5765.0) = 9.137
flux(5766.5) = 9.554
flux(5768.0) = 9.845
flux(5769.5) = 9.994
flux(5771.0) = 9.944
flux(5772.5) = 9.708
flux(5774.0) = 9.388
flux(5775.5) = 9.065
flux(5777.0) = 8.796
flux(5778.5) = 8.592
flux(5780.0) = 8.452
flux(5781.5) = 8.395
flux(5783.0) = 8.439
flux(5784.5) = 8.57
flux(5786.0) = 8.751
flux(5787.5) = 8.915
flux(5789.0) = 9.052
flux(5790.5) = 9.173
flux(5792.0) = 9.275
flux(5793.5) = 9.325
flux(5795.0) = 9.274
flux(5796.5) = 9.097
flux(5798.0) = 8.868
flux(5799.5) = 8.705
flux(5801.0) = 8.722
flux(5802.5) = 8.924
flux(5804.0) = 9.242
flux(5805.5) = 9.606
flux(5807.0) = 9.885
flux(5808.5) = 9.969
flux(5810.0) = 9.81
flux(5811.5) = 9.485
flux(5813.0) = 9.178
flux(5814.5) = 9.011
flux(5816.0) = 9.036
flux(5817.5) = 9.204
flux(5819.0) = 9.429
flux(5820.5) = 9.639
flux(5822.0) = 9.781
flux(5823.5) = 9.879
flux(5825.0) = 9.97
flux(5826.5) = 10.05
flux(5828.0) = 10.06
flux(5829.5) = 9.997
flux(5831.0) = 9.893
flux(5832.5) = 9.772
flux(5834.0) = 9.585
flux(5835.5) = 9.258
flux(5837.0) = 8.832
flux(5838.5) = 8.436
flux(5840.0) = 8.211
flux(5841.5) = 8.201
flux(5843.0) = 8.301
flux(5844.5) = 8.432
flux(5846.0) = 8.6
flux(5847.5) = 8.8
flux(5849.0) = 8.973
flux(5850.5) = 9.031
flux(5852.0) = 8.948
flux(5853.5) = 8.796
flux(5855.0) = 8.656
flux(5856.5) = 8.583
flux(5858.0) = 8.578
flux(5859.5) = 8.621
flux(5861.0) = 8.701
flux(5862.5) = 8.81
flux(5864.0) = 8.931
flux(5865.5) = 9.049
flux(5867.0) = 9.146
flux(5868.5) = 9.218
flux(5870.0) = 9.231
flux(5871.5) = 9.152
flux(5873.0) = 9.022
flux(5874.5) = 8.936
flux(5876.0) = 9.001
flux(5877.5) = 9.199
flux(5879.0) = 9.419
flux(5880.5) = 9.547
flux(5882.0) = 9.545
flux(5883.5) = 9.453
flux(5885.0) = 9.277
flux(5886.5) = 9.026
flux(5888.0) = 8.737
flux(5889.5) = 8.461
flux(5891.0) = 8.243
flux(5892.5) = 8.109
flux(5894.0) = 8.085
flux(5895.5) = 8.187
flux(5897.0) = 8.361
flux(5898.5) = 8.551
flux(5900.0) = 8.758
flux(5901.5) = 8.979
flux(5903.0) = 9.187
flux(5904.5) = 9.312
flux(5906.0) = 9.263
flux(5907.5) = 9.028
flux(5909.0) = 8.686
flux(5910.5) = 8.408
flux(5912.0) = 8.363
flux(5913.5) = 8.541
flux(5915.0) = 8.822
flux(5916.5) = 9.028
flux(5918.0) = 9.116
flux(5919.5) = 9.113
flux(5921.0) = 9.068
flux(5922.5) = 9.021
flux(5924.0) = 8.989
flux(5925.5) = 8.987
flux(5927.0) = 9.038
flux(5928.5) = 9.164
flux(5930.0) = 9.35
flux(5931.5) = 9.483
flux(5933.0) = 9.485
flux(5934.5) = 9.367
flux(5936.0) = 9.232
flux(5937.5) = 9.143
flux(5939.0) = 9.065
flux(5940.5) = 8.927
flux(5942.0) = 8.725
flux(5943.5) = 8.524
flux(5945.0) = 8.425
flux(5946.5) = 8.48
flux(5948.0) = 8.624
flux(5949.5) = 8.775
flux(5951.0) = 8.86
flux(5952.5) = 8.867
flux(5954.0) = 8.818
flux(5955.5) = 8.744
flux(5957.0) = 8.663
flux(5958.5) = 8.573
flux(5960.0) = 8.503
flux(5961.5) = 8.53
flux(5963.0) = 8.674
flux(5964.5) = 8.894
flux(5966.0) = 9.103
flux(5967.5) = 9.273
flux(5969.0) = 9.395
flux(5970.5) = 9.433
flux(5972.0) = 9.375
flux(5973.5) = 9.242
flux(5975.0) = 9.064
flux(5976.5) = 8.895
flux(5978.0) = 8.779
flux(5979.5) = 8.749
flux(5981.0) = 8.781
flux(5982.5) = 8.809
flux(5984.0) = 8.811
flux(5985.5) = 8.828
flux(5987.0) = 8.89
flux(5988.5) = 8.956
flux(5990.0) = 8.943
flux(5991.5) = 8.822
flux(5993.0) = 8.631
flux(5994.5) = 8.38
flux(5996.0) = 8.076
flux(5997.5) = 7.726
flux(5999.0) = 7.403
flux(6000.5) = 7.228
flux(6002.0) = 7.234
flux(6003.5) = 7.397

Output 1.03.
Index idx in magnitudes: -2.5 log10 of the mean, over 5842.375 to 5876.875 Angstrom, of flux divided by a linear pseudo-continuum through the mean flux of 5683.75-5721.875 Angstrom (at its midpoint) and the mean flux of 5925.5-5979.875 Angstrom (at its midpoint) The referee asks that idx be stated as 0.02 mag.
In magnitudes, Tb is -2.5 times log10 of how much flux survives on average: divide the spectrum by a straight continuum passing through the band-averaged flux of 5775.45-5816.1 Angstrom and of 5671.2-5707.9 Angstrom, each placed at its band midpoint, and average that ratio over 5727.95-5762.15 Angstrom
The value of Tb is 0.015 mag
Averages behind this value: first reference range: 9.31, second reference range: 9.06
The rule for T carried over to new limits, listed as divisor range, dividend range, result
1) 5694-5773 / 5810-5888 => 1.04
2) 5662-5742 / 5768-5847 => 1.02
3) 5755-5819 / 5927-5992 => 1.04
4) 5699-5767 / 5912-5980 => 1.05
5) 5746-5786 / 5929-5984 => 1.06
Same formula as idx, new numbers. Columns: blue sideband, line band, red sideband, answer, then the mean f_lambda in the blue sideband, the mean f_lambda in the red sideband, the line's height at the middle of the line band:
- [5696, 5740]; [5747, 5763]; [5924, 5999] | 0.04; 9.17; 8.86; 9.13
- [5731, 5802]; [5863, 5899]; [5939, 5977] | 0.00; 9.05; 8.86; 8.94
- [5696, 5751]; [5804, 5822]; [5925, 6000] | -0.05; 9.22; 8.84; 9.07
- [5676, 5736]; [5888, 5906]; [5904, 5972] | 0.05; 9.25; 8.93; 8.99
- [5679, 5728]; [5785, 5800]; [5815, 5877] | 0.01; 9.24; 9.09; 9.15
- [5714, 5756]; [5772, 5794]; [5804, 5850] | 0.05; 9.3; 9.31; 9.3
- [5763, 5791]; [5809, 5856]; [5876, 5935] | -0.02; 9.08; 8.94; 9.02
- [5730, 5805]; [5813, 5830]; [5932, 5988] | -0.07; 9.06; 8.9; 9.01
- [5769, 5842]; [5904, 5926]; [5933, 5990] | 0.01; 9.24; 8.89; 9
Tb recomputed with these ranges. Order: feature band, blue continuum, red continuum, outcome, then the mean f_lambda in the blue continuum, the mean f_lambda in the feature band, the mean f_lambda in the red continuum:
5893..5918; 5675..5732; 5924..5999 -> 0.03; 9.28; 8.73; 8.86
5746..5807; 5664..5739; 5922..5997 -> 0.02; 9.33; 9.02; 8.9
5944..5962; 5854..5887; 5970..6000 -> 0.02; 9.05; 8.66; 8.71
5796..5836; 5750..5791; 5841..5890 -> -0.07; 8.94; 9.49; 8.93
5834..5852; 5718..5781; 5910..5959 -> 0.04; 9.15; 8.7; 8.91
